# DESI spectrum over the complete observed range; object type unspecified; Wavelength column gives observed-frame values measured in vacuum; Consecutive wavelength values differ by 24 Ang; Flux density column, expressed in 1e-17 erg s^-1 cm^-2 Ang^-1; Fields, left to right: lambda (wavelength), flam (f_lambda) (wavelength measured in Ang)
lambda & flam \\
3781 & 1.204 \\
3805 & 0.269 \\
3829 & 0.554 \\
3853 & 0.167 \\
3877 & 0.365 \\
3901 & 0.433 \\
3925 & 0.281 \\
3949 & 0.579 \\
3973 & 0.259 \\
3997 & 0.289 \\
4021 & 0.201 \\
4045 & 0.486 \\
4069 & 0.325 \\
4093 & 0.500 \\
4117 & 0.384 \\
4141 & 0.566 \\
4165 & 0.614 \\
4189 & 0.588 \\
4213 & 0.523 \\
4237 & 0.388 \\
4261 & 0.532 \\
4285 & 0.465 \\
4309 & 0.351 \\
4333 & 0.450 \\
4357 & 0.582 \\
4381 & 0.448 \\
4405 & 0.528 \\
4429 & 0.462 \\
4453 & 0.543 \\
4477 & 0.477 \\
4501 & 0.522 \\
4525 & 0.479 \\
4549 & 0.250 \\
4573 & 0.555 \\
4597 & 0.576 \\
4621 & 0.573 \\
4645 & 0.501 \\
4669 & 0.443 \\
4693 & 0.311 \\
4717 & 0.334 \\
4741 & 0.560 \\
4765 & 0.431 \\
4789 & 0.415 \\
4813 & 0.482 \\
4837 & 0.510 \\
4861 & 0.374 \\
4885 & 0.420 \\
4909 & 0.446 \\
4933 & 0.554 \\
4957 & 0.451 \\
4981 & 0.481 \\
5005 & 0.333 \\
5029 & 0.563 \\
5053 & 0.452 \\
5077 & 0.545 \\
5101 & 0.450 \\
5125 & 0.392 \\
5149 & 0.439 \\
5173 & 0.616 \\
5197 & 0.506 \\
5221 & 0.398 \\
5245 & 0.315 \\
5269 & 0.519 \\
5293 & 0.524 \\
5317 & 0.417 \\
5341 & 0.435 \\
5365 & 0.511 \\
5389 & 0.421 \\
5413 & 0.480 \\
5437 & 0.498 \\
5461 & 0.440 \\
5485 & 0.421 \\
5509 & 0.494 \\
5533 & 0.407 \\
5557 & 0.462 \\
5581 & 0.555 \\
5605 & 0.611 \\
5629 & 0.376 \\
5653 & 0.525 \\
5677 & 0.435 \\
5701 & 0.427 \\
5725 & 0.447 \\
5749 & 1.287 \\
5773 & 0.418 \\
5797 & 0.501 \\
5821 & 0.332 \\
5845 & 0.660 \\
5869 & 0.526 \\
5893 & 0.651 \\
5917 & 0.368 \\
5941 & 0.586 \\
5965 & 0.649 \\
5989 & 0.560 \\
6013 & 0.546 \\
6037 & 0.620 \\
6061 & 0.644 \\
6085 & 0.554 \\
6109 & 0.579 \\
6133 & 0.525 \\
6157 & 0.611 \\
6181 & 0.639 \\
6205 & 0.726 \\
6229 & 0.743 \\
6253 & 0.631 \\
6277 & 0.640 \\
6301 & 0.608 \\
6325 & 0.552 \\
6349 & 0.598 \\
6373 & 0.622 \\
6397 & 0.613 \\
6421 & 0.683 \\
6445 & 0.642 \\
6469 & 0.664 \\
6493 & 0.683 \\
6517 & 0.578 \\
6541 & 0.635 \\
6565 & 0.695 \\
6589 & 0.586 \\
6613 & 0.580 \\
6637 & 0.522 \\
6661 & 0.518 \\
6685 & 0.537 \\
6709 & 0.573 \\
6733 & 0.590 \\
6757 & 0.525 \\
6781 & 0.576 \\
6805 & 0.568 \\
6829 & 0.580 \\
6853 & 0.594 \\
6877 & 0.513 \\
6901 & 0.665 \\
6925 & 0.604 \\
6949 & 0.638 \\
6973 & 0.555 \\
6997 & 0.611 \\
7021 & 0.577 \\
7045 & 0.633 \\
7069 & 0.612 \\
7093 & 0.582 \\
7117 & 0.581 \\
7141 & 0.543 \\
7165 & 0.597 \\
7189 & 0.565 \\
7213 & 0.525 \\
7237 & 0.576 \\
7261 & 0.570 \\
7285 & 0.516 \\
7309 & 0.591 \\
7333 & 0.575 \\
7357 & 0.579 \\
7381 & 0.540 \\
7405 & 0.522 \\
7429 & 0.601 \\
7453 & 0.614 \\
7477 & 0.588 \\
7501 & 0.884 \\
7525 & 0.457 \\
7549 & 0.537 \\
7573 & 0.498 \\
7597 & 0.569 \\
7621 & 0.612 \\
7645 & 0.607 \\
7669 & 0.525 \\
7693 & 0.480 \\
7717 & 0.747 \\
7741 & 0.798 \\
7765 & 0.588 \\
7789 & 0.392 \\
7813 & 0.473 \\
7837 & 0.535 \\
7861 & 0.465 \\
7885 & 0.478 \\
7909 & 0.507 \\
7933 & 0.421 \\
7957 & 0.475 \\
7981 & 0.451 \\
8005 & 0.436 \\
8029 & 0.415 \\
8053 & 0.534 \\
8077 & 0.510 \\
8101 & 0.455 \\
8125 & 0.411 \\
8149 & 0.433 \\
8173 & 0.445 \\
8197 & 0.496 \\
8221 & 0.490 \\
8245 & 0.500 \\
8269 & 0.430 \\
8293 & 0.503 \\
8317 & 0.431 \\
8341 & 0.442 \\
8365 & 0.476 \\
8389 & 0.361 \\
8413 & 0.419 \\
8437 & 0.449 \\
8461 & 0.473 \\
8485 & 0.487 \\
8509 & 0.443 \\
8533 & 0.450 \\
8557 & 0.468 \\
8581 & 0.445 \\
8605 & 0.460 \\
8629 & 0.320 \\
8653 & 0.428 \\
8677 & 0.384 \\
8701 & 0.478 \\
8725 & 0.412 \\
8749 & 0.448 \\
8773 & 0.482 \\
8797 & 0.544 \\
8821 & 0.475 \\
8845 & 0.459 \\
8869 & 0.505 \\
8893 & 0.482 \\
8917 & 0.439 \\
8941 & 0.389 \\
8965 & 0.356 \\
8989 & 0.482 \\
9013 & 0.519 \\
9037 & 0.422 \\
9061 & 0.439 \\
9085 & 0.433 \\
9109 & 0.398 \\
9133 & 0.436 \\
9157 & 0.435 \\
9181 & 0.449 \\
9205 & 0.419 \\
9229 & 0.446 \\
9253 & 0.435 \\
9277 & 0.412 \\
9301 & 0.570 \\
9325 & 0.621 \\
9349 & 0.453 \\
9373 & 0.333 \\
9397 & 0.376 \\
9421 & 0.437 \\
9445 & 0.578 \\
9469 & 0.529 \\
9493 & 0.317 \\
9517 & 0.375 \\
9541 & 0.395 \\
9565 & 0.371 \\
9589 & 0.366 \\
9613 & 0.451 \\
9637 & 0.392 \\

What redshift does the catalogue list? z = 0.54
